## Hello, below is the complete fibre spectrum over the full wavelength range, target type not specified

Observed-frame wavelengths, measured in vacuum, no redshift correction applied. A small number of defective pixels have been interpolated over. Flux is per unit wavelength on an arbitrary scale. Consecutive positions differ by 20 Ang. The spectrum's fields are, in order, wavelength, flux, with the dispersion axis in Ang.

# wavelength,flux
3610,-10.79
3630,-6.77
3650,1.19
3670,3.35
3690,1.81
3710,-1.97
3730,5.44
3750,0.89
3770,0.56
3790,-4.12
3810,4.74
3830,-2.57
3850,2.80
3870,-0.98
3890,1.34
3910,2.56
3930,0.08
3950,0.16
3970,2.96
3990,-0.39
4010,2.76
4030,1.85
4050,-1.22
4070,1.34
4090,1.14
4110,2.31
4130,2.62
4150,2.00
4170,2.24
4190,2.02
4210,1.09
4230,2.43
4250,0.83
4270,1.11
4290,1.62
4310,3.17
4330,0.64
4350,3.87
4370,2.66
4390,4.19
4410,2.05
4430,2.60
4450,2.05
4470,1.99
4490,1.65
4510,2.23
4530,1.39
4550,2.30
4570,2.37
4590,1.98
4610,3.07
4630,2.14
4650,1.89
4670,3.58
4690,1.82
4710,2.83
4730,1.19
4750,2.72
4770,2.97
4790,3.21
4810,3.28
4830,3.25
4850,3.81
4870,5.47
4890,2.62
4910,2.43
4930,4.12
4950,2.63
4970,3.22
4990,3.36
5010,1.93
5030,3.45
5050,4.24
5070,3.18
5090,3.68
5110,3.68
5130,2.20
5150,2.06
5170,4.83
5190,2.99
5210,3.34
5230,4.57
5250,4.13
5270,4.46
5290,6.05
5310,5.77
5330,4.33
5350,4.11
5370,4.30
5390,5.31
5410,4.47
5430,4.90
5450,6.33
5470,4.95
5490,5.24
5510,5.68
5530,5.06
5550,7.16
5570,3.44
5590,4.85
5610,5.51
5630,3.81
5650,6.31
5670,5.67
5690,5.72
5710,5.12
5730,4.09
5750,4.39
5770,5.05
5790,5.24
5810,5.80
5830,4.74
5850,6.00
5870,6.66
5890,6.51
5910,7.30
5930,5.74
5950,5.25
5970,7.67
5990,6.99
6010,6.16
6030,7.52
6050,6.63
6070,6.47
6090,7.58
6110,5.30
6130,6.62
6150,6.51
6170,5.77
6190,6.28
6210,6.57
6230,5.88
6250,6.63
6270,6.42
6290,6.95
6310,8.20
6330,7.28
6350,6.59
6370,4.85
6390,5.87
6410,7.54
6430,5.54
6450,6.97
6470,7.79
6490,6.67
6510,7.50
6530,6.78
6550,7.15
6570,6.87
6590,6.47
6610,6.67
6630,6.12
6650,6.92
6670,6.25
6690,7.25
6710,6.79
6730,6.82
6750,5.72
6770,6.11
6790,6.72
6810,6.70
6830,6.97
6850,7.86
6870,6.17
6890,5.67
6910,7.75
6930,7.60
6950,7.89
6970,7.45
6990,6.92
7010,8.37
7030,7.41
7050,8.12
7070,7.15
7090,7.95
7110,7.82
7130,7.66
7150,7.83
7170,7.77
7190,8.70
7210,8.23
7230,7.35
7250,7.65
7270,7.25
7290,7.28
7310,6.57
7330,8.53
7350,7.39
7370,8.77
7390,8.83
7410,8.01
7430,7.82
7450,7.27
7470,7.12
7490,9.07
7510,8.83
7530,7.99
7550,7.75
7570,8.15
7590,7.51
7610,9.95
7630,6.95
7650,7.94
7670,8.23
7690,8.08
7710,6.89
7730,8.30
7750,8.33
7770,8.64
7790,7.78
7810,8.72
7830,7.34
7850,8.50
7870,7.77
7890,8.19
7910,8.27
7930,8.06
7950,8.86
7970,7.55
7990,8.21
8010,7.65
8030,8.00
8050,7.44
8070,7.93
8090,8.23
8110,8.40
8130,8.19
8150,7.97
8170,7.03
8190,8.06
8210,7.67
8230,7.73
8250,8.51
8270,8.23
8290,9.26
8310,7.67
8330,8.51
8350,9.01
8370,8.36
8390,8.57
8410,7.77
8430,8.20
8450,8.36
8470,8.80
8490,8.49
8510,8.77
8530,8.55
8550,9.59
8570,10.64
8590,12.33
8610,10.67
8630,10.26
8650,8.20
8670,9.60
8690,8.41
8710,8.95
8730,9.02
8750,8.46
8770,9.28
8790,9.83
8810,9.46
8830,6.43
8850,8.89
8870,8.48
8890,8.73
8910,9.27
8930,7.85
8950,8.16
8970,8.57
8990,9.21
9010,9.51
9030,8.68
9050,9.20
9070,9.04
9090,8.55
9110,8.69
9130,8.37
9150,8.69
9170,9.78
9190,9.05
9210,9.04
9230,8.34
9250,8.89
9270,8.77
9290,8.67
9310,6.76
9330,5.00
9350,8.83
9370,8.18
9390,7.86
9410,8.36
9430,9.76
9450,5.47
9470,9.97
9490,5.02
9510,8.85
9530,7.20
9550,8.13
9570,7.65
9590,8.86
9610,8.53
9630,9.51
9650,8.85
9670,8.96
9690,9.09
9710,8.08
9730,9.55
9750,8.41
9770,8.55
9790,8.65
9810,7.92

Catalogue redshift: 0.31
